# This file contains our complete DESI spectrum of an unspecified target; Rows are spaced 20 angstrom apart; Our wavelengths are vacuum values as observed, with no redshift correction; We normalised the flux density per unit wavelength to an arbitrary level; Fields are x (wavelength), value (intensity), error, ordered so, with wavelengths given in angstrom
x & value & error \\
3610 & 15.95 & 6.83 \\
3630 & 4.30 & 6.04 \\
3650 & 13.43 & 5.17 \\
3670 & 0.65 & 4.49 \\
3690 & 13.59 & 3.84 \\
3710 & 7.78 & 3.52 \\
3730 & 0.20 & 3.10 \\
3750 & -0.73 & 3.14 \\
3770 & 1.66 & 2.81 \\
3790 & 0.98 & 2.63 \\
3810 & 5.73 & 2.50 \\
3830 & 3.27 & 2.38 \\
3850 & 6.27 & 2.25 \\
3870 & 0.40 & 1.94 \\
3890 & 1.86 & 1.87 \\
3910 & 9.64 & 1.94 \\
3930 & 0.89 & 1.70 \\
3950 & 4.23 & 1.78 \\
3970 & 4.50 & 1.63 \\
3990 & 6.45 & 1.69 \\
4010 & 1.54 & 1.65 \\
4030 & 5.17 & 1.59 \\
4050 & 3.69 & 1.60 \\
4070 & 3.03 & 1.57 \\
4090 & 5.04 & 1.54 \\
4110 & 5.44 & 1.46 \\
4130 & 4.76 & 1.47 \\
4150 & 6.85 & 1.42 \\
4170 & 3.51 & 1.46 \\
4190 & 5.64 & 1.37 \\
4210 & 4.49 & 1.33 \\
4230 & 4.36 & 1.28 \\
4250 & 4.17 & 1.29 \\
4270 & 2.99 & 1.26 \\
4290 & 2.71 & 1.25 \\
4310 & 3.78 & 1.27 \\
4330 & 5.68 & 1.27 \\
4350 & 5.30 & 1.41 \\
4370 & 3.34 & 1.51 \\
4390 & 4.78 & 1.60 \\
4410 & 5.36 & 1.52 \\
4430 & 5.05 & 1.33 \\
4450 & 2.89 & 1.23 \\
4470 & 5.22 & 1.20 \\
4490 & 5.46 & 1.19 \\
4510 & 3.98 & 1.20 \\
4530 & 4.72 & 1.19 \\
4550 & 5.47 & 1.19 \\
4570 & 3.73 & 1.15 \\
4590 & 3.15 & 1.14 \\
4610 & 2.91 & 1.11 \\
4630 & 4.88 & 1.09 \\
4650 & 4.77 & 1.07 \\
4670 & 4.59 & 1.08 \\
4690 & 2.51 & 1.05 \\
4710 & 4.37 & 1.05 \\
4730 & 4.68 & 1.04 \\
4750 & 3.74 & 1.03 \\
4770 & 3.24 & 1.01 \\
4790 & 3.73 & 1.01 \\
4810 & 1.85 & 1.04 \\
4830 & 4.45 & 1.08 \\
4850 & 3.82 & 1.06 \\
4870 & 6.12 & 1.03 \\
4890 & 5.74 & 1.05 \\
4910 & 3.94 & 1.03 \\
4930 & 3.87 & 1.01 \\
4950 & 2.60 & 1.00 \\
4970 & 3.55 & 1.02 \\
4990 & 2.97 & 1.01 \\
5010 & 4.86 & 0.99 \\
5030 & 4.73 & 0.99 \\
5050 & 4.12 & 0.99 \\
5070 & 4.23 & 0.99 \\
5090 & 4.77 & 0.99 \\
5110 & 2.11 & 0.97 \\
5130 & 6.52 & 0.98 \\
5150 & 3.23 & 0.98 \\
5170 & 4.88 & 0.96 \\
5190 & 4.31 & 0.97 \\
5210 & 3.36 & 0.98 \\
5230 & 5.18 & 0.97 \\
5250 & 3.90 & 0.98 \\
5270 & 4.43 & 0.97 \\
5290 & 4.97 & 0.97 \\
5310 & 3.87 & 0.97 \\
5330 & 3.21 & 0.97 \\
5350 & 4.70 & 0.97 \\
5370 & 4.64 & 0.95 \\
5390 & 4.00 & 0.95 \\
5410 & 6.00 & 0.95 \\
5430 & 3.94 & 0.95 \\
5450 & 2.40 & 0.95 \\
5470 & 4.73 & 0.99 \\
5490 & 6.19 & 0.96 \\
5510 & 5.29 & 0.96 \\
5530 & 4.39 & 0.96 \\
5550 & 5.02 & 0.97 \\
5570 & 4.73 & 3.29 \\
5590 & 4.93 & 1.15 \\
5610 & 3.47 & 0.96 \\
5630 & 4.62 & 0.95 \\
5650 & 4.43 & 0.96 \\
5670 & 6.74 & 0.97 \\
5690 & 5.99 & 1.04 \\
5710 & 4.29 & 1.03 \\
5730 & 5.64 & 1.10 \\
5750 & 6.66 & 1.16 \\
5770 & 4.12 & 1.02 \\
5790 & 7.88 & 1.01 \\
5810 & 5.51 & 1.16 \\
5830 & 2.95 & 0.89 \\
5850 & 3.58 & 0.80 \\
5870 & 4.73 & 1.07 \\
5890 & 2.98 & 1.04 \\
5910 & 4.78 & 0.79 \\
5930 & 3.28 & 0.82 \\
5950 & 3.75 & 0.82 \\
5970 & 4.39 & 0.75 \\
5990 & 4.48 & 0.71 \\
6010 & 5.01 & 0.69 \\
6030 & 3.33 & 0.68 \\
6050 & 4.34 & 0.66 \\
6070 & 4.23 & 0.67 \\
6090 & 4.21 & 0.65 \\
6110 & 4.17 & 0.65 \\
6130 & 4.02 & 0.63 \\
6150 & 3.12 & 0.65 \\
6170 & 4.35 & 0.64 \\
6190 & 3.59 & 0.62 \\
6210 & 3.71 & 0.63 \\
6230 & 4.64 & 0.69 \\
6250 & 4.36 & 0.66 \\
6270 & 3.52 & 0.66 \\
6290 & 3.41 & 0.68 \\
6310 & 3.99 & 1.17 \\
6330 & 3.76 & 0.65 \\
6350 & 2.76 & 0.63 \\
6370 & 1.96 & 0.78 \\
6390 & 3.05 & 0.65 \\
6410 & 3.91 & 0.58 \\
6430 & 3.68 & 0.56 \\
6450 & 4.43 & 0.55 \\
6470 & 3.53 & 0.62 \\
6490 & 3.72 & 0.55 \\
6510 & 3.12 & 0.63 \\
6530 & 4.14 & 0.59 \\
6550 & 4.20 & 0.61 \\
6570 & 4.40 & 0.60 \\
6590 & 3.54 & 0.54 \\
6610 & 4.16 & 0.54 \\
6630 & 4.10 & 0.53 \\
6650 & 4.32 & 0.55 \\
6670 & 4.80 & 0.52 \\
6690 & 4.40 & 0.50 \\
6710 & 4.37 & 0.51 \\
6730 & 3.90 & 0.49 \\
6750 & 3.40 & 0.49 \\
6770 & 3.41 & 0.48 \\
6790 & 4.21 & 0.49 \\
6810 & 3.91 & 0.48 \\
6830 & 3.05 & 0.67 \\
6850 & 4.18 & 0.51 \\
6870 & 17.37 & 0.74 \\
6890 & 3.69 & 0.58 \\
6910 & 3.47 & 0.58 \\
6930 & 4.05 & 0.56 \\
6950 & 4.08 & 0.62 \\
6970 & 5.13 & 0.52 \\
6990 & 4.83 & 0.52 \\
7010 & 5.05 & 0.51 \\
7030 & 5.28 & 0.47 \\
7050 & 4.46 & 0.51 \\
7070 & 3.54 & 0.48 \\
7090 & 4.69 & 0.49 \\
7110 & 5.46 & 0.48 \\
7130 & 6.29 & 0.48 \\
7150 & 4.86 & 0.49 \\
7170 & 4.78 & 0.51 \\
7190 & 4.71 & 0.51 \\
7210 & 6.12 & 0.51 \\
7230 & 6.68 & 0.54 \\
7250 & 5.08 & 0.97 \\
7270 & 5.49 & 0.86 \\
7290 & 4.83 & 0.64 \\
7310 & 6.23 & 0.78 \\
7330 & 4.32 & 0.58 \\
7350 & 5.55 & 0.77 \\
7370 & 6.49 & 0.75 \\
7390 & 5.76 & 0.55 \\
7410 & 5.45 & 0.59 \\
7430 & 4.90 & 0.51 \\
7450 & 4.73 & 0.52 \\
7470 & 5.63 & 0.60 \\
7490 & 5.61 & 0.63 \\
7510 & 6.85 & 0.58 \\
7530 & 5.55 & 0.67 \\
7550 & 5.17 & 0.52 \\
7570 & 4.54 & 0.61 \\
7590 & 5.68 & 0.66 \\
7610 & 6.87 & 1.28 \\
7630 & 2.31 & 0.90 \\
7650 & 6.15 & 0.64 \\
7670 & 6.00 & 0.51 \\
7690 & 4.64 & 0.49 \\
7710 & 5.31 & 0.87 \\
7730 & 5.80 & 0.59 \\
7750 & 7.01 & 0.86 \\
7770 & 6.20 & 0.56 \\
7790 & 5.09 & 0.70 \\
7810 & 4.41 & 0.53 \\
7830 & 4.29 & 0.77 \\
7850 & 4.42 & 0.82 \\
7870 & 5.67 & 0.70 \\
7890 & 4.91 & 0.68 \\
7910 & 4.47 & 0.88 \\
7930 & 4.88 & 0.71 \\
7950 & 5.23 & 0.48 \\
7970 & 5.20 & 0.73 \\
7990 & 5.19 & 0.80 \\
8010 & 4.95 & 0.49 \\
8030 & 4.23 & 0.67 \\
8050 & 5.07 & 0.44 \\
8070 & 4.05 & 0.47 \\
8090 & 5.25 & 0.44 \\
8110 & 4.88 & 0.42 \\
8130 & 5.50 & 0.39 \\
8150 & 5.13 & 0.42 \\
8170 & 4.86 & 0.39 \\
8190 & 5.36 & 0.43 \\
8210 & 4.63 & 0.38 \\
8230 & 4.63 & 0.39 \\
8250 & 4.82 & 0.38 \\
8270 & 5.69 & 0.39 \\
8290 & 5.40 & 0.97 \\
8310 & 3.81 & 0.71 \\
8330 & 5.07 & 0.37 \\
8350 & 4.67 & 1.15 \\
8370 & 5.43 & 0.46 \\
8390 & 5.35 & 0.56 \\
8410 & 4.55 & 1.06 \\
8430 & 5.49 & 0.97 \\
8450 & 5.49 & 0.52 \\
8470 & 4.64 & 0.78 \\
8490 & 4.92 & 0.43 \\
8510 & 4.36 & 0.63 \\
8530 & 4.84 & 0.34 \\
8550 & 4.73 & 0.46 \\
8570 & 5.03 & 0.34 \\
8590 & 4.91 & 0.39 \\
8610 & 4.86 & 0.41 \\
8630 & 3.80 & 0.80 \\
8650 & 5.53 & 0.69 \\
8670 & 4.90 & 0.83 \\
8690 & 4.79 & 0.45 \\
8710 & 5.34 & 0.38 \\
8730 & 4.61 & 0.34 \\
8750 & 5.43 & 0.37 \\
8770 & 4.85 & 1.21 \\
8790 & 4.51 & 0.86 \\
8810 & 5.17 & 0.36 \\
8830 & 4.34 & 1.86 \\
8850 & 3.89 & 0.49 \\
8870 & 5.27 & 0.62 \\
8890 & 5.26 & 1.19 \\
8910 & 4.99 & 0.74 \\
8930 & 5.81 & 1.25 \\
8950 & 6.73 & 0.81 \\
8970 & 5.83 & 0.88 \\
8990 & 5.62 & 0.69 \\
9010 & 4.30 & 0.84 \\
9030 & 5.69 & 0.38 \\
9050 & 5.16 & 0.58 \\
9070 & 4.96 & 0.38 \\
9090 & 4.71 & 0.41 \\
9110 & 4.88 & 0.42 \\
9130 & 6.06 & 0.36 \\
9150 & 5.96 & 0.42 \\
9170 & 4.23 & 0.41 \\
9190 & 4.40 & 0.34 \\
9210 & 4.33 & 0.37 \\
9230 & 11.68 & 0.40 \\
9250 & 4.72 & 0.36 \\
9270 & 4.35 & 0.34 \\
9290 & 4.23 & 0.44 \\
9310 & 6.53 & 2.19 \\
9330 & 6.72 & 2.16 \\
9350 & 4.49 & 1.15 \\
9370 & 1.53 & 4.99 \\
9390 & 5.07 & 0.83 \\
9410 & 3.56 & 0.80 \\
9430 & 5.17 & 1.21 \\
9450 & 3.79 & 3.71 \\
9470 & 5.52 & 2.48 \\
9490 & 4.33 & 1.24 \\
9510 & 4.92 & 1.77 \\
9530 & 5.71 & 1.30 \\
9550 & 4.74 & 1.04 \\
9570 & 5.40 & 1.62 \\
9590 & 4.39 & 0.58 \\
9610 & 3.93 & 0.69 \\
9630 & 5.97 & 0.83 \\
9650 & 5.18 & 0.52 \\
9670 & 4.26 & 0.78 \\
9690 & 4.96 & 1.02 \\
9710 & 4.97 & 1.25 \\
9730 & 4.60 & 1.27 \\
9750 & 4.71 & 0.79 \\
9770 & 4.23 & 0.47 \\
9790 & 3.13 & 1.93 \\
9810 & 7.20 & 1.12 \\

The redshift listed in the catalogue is 0.84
